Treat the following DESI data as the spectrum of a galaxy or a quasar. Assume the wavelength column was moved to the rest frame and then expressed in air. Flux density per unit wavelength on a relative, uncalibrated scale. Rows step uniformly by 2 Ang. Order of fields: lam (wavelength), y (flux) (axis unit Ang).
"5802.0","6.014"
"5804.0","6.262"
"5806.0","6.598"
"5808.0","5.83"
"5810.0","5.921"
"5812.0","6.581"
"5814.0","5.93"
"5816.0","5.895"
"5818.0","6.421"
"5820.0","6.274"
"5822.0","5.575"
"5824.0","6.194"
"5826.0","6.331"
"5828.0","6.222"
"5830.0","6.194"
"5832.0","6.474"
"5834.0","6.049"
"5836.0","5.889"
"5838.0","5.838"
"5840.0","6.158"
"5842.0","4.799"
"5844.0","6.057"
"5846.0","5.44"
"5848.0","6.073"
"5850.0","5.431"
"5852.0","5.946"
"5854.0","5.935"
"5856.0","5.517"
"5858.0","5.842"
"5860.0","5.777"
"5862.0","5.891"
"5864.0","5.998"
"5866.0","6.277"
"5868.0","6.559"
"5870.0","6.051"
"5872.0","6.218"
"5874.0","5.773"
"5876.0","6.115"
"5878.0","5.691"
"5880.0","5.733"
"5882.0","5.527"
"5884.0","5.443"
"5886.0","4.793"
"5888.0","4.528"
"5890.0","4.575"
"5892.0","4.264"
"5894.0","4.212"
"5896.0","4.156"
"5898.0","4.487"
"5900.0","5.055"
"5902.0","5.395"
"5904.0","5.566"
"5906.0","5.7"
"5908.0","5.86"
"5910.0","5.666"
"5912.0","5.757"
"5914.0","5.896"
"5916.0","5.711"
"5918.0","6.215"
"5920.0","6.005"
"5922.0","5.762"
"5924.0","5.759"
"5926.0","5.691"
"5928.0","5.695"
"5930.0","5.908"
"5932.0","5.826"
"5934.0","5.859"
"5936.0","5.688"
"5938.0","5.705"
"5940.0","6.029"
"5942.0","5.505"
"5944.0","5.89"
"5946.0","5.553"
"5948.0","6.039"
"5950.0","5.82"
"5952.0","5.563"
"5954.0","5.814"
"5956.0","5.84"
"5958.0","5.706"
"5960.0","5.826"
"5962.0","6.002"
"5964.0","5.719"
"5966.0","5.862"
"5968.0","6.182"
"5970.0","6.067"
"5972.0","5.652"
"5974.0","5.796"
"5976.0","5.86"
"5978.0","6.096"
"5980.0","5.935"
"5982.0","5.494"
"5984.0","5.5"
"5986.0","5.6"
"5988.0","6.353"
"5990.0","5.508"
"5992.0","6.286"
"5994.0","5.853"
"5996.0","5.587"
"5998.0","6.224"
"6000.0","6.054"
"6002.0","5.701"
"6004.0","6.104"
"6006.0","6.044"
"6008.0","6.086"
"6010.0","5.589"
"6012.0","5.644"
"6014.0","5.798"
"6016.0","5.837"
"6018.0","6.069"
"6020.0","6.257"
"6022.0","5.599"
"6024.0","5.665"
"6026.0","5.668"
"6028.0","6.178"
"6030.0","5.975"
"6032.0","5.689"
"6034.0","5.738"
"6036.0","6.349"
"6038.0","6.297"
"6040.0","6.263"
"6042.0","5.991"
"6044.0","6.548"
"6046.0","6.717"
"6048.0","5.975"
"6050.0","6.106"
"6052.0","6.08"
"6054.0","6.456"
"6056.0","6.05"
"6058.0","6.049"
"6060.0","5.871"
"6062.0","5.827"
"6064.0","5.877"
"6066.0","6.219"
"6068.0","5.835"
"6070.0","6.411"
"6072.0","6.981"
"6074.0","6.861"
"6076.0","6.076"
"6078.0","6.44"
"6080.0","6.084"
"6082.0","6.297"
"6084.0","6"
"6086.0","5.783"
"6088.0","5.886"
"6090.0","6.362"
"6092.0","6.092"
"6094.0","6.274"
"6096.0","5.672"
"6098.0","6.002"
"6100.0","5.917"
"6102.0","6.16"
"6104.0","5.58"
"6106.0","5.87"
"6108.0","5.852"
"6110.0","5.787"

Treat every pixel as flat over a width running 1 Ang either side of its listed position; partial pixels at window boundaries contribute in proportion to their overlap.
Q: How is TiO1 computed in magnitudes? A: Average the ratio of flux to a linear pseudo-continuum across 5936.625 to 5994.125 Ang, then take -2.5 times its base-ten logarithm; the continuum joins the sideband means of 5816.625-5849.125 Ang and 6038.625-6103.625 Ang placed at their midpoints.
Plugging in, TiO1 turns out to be 0.05 mag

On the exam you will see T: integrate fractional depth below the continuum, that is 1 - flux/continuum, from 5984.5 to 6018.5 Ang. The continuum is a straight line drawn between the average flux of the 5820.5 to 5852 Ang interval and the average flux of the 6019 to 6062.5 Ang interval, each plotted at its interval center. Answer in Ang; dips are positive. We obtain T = 0.8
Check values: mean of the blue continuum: 5.92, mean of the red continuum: 6.06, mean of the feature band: 5.89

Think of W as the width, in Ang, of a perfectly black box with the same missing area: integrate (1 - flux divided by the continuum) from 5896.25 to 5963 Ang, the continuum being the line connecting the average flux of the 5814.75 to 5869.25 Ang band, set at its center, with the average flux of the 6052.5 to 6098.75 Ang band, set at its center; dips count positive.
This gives 3.7 Ang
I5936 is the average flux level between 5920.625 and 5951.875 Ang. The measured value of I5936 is 5.78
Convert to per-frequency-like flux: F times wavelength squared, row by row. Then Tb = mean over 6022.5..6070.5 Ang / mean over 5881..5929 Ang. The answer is 1.2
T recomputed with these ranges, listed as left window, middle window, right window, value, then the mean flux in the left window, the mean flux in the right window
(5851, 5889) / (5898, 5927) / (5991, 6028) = 0.67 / 5.77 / 5.9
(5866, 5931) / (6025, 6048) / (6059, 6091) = -0.35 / 5.5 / 6.18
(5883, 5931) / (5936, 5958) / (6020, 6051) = -0.82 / 5.34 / 6.06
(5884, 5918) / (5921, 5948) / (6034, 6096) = -2.08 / 5.14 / 6.19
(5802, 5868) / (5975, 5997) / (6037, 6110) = 0.92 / 6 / 6.13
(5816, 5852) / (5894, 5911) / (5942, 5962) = 1.98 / 5.96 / 5.78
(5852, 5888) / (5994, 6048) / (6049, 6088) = 0.84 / 5.8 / 6.17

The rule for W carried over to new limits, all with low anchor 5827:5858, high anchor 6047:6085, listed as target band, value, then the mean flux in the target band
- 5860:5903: 3.94 Ang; 5.38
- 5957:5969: 0.31 Ang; 5.88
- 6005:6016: 0.49 Ang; 5.83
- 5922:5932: 0.36 Ang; 5.77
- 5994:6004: 0.30 Ang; 5.91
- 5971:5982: 0.41 Ang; 5.83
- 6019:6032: 0.53 Ang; 5.87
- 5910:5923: 0.21 Ang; 5.87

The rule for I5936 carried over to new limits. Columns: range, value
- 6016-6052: 6.06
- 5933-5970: 5.82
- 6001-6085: 6.08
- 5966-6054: 5.96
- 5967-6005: 5.89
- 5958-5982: 5.88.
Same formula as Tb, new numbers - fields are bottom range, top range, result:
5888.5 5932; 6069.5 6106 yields 1.21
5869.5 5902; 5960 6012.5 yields 1.18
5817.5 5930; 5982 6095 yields 1.12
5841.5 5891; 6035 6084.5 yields 1.17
